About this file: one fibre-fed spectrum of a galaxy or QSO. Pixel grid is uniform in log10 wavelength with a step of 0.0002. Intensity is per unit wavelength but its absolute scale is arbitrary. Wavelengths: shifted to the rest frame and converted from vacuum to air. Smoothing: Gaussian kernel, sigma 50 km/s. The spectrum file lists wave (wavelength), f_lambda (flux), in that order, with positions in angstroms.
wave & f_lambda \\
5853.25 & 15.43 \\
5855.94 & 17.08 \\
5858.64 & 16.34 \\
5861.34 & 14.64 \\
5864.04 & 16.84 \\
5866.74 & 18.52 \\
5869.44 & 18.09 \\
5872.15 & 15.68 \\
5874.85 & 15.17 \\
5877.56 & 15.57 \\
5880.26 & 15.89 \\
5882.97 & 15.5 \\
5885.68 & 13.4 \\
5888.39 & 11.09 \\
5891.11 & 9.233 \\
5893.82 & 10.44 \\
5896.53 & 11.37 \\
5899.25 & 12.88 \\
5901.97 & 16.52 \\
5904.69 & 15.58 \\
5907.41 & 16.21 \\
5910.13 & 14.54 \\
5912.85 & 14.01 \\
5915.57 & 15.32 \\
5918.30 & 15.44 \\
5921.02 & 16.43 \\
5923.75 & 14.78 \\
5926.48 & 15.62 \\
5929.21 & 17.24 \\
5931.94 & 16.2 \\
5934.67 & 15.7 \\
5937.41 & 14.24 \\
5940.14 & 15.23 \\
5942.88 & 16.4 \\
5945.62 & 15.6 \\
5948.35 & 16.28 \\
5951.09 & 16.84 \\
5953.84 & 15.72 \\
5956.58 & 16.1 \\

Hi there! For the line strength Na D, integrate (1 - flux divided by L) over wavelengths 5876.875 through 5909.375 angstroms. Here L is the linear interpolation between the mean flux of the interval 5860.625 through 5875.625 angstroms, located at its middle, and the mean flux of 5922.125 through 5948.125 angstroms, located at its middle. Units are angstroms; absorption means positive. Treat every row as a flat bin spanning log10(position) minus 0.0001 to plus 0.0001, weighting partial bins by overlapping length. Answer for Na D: 5.3 angstroms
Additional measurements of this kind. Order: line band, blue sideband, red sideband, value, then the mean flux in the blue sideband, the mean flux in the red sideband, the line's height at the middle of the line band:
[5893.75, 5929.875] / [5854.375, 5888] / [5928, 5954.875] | 2.45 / 15.9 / 15.9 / 15.9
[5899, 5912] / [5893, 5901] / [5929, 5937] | -2.49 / 11.9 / 16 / 12.8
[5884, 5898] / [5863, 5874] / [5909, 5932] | 4.46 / 17.2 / 15.5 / 16.5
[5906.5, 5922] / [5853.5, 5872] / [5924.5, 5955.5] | 0.87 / 16.7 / 15.9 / 16.2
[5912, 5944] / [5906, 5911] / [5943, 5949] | 0.36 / 15.5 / 16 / 15.7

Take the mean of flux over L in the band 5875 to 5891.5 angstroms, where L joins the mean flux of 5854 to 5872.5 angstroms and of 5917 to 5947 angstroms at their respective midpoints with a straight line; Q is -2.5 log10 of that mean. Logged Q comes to 0.19 mag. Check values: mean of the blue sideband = 16.8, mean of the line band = 13.8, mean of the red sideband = 15.7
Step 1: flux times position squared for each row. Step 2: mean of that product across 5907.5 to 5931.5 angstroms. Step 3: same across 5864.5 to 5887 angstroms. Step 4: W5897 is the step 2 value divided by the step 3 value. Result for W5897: 0.98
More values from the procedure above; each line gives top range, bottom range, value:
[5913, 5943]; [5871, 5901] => 1.19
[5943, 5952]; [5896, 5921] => 1.11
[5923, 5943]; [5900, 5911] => 1.01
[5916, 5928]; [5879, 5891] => 1.17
